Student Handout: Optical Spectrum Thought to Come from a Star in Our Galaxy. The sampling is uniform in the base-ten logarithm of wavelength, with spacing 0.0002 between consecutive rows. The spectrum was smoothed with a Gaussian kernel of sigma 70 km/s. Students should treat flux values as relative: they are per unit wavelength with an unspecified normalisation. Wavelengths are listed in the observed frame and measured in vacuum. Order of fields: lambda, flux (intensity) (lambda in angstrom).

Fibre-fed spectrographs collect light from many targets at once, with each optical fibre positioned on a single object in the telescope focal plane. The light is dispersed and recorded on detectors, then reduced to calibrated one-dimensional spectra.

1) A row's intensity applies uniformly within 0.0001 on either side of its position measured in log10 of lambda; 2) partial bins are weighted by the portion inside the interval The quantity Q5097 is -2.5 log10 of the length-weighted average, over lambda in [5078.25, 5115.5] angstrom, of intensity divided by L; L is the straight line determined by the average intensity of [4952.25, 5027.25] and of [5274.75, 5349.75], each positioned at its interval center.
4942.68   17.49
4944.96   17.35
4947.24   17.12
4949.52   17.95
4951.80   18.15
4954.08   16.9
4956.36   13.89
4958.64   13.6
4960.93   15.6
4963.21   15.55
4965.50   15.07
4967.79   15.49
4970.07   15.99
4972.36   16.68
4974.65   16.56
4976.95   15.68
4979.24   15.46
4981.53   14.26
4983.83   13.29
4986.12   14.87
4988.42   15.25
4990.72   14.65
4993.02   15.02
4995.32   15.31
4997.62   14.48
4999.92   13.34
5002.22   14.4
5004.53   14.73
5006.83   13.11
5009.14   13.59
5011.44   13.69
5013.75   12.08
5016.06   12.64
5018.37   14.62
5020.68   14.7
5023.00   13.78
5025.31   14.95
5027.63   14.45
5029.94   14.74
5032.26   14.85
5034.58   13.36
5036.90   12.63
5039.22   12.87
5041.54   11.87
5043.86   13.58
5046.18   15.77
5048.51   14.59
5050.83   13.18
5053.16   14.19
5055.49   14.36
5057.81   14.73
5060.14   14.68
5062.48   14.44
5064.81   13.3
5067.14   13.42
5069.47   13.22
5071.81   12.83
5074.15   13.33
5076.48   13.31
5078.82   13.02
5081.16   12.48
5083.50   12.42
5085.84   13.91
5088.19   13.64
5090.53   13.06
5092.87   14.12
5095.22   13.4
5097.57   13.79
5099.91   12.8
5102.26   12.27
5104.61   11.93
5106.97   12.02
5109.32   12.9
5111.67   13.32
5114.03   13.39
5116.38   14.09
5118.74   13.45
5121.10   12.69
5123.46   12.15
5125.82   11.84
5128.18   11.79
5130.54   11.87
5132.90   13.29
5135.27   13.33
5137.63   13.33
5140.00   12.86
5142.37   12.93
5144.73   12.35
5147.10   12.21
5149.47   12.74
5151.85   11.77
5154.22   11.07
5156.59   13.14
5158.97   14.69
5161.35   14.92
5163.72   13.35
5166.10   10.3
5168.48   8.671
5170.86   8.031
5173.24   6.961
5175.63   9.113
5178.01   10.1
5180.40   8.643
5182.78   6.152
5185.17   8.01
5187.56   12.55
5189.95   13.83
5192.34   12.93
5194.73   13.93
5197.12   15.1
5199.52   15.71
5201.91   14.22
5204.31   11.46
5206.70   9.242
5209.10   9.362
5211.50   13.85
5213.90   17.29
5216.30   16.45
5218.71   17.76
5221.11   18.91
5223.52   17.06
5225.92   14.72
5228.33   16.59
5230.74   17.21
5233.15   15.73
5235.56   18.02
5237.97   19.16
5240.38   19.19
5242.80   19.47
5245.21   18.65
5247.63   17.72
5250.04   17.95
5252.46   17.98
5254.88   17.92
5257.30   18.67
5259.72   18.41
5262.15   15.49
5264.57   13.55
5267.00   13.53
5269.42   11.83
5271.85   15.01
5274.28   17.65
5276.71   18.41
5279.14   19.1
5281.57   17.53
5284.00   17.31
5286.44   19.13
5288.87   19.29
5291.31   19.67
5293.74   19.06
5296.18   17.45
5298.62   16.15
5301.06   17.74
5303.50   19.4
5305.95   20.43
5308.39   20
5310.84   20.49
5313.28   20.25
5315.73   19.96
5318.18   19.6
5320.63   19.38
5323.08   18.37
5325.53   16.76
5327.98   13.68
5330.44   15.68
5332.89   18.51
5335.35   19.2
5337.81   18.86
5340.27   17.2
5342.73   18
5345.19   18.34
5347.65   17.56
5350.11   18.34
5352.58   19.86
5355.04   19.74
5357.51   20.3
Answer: 0.22 mag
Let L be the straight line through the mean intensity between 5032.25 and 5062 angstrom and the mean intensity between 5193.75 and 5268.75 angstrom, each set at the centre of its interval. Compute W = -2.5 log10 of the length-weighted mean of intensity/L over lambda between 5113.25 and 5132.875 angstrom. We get 0.17 mag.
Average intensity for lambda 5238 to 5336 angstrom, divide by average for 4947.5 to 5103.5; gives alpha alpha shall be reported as 1.26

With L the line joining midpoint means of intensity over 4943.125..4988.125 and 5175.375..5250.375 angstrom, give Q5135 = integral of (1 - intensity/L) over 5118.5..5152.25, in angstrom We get 5.4 angstrom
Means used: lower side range 15.8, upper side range 14.6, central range 12.6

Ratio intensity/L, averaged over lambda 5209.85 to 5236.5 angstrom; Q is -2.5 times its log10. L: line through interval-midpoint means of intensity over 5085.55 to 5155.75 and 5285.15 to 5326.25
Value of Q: -0.02 mag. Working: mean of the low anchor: 12.8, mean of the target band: 16.6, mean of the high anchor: 19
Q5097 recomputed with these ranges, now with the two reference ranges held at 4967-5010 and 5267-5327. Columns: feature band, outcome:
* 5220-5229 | 0.04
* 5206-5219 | 0.24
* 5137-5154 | 0.31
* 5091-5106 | 0.23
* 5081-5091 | 0.21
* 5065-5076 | 0.19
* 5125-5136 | 0.30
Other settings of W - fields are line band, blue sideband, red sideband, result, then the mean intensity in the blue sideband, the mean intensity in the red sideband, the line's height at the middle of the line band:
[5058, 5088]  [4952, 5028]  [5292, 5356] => 0.17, 14.7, 18.5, 15.6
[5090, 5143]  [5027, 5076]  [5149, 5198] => -0.04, 13.8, 11.2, 12.4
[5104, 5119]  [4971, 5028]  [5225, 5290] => 0.20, 14.5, 17.2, 15.7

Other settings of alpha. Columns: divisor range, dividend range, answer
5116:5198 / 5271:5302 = 1.53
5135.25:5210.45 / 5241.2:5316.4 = 1.54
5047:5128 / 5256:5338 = 1.34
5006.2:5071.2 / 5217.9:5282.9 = 1.24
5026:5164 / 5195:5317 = 1.28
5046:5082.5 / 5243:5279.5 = 1.22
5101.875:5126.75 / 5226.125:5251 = 1.40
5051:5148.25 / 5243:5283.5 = 1.29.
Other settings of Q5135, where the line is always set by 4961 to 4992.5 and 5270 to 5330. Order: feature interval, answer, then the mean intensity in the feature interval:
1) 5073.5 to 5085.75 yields 2.5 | 13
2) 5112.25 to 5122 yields 1.9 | 13.4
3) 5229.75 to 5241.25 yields -0.1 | 17.8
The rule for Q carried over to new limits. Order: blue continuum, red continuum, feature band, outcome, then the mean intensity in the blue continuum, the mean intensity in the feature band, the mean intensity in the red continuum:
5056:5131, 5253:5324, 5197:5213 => 0.25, 13.1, 12.6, 18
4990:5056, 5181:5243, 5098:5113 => 0.13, 14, 12.6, 14.6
